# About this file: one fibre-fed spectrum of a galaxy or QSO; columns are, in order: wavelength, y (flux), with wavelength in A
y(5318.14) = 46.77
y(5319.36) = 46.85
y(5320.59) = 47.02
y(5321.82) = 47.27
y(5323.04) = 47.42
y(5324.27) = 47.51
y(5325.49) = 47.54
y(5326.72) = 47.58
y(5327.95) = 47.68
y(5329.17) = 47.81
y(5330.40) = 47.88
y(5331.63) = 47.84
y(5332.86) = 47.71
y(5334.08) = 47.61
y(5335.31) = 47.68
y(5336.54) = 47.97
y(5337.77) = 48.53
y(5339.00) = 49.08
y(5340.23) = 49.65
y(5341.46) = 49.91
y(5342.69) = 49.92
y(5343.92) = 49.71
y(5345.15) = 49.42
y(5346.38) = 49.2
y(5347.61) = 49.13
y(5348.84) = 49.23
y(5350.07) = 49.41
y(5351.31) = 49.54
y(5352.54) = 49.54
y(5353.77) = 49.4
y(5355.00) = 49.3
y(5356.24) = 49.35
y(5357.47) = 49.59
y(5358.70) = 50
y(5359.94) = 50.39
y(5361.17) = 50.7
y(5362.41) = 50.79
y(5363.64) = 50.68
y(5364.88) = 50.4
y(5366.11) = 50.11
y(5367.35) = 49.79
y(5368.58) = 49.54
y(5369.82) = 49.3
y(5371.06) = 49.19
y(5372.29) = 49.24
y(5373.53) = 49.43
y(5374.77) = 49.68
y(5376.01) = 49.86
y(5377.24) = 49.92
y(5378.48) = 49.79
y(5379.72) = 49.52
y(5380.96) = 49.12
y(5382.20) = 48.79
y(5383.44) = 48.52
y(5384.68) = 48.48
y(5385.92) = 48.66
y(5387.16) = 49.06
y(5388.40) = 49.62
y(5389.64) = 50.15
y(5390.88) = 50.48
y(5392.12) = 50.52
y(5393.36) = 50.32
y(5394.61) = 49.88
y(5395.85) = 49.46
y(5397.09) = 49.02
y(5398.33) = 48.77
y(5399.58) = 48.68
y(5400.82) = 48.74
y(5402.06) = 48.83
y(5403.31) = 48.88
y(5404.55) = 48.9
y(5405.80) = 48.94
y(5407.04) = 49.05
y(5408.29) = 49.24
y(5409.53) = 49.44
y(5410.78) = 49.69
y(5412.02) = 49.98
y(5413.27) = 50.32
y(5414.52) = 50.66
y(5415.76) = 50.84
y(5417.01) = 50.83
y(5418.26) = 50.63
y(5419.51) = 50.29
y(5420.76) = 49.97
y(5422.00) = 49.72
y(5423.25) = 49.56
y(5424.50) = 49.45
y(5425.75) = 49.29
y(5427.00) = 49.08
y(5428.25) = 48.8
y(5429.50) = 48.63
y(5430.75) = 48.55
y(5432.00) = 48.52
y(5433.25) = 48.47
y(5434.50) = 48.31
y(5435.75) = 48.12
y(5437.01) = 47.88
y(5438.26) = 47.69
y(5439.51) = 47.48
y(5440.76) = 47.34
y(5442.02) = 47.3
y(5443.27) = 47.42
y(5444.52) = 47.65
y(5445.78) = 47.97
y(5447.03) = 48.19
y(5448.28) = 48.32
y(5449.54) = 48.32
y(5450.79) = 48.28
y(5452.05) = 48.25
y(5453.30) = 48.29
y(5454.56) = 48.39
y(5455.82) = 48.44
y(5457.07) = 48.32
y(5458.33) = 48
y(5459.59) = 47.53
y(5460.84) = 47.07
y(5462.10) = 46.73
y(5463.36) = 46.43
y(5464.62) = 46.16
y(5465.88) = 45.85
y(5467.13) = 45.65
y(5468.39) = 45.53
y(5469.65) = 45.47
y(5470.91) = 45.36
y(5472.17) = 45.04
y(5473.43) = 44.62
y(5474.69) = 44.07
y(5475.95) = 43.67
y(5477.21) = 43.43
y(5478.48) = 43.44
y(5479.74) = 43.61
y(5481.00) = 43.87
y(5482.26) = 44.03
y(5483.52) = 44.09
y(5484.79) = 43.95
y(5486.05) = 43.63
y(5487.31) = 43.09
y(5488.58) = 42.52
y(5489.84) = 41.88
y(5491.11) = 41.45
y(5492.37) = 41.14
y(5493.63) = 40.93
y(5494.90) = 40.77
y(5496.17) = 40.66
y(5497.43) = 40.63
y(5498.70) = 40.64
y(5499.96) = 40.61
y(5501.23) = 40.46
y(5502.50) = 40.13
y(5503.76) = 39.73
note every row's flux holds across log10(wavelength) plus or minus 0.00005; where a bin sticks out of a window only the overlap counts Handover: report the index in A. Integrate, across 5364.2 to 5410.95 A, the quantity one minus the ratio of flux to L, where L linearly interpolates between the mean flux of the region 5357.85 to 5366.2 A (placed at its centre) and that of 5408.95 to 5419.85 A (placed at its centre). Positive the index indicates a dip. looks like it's 0.9 A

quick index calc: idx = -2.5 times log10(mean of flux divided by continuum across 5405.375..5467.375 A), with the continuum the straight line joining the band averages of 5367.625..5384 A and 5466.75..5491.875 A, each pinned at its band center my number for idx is -0.054 mag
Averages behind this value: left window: 49.4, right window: 43.9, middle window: 48.5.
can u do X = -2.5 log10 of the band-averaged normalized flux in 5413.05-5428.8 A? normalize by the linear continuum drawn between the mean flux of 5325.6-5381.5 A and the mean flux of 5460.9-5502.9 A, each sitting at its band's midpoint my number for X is -0.09 mag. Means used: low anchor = 49.3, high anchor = 43.4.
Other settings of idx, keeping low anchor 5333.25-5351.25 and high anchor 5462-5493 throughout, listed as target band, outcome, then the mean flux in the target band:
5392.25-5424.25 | -0.067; 49.6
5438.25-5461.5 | -0.065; 47.9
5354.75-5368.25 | -0.039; 50.1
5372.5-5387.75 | -0.035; 49.2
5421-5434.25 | -0.071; 49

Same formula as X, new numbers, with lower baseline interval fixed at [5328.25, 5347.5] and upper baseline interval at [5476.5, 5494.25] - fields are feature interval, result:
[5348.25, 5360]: -0.03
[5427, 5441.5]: -0.08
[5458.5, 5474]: -0.06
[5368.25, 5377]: -0.05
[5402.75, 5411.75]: -0.07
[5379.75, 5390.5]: -0.05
